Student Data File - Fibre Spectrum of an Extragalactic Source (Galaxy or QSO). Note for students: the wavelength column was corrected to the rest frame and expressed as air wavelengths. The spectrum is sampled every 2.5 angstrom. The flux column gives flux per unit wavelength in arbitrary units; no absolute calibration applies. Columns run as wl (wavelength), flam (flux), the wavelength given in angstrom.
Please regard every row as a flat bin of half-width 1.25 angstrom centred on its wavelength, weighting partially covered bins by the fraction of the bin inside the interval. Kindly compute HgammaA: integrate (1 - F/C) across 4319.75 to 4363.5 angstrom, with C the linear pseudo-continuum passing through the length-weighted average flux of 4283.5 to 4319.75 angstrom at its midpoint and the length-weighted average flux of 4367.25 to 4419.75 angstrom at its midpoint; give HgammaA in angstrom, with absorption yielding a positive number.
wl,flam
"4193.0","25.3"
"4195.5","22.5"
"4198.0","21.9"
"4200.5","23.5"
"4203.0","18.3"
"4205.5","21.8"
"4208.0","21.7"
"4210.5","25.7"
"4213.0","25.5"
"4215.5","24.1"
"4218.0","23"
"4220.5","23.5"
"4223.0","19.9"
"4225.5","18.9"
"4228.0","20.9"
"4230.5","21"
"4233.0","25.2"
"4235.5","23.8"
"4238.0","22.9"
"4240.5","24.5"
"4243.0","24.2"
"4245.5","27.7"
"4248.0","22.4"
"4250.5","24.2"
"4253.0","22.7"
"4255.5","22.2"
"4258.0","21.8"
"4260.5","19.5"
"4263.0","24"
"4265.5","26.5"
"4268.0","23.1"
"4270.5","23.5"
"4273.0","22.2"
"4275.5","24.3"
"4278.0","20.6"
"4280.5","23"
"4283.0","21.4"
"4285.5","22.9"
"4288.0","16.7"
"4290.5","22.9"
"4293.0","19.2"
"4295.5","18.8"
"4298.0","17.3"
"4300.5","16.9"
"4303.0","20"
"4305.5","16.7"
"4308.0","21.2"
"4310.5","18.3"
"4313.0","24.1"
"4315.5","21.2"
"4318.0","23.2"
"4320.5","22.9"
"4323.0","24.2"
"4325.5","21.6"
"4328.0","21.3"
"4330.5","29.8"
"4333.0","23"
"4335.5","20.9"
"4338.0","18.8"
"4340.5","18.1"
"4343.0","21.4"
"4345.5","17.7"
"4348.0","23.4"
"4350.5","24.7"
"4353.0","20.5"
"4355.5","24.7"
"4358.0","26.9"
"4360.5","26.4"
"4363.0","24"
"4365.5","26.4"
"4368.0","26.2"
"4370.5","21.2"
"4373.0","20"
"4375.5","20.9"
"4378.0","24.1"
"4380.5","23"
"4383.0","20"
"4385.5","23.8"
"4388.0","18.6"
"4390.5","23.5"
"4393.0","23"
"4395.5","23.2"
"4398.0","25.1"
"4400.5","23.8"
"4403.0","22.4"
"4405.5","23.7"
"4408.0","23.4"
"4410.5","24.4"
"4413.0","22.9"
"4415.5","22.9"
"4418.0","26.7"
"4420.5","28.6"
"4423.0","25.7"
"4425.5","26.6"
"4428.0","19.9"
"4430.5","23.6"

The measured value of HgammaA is -3.0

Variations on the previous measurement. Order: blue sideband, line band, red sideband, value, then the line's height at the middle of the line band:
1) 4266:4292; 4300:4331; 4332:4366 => 1.12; 22.4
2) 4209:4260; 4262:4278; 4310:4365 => -0.47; 23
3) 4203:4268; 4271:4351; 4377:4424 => 7.17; 23.3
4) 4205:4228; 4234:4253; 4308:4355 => -1.43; 22.5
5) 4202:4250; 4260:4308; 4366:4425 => 4.26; 23.1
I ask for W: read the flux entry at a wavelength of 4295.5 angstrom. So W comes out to 18.8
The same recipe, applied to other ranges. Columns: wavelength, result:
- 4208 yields 21.7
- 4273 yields 22.2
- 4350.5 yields 24.7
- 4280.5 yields 23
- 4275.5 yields 24.3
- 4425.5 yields 26.6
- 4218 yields 23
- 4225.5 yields 18.9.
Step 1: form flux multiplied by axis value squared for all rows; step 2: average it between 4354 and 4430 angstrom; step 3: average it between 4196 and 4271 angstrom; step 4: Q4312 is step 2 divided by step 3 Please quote 1.1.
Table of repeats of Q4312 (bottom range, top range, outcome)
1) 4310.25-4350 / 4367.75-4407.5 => 1.05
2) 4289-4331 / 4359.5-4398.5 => 1.13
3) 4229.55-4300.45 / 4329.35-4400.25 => 1.07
